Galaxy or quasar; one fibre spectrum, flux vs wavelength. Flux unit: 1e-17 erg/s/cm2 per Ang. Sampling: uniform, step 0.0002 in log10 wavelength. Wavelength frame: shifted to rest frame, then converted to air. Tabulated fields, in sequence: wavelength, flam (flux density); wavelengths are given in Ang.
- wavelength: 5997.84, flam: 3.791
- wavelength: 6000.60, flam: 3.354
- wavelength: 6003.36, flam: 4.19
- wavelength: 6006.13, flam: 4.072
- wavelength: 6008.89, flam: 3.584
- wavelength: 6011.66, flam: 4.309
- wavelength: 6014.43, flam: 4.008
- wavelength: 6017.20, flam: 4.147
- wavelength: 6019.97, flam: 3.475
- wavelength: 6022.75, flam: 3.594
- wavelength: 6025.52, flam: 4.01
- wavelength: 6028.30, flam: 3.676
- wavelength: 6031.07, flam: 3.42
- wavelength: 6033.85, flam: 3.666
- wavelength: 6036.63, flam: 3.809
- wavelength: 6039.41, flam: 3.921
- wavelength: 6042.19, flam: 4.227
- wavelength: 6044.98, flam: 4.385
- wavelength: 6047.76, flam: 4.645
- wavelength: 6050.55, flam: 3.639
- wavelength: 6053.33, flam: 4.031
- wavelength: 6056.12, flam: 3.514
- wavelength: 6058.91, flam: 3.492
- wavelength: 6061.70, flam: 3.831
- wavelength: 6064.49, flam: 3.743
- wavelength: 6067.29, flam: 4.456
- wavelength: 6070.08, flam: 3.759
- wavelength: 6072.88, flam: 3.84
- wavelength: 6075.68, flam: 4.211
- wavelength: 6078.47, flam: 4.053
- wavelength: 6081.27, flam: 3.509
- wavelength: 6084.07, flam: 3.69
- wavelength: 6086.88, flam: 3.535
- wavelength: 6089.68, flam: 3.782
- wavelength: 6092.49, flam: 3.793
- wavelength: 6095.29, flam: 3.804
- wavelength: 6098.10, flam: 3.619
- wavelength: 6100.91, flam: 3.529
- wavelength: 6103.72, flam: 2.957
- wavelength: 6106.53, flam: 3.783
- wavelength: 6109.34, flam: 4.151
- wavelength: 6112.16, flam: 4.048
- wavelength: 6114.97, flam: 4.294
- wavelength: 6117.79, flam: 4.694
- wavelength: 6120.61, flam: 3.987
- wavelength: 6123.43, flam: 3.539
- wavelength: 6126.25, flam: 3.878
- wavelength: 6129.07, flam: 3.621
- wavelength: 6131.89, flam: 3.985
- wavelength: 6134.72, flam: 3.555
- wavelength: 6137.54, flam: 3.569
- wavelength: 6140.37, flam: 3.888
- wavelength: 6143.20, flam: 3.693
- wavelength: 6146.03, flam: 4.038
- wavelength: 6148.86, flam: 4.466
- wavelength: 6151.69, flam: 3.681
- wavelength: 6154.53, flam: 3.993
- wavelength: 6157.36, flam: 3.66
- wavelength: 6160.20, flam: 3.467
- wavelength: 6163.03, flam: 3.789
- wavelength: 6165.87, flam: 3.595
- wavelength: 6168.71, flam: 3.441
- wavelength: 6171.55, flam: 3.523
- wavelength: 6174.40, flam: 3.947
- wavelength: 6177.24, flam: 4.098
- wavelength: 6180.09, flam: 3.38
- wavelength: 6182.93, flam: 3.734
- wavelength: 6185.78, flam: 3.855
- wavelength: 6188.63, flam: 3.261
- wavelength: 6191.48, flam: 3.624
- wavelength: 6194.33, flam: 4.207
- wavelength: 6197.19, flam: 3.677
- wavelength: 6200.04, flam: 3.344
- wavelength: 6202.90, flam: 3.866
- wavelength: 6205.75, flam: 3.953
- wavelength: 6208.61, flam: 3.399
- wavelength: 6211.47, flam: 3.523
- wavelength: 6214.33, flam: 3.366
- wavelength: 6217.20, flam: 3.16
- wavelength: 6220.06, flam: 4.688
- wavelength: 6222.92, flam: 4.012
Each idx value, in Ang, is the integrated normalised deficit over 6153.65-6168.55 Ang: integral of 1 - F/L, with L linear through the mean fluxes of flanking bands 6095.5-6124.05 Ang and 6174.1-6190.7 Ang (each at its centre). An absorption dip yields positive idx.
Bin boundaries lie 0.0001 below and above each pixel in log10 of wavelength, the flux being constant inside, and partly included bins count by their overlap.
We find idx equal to 0.30 Ang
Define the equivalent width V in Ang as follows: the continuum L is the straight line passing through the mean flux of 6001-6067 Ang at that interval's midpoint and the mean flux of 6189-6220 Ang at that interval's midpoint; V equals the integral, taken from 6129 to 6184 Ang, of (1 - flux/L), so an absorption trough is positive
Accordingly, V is -0.7 Ang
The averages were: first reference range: 3.89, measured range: 3.76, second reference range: 3.65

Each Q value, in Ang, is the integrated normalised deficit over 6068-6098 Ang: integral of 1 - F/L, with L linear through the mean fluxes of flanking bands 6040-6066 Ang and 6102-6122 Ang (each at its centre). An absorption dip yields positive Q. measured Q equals 1.2 Ang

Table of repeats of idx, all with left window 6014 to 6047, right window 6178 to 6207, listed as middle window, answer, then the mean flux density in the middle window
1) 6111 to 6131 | -1.2 Ang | 4.01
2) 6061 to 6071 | -0.3 Ang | 3.96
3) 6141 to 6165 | -0.7 Ang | 3.84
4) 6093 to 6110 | 0.8 Ang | 3.63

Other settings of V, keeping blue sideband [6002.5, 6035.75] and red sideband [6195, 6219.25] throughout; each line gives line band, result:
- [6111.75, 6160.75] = -2.85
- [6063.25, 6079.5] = -1.05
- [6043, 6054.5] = -1.15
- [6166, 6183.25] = -0.23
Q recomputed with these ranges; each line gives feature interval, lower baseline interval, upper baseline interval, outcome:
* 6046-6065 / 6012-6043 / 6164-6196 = -0.3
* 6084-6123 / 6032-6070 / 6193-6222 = 0.3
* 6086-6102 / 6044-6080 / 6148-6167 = 0.9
